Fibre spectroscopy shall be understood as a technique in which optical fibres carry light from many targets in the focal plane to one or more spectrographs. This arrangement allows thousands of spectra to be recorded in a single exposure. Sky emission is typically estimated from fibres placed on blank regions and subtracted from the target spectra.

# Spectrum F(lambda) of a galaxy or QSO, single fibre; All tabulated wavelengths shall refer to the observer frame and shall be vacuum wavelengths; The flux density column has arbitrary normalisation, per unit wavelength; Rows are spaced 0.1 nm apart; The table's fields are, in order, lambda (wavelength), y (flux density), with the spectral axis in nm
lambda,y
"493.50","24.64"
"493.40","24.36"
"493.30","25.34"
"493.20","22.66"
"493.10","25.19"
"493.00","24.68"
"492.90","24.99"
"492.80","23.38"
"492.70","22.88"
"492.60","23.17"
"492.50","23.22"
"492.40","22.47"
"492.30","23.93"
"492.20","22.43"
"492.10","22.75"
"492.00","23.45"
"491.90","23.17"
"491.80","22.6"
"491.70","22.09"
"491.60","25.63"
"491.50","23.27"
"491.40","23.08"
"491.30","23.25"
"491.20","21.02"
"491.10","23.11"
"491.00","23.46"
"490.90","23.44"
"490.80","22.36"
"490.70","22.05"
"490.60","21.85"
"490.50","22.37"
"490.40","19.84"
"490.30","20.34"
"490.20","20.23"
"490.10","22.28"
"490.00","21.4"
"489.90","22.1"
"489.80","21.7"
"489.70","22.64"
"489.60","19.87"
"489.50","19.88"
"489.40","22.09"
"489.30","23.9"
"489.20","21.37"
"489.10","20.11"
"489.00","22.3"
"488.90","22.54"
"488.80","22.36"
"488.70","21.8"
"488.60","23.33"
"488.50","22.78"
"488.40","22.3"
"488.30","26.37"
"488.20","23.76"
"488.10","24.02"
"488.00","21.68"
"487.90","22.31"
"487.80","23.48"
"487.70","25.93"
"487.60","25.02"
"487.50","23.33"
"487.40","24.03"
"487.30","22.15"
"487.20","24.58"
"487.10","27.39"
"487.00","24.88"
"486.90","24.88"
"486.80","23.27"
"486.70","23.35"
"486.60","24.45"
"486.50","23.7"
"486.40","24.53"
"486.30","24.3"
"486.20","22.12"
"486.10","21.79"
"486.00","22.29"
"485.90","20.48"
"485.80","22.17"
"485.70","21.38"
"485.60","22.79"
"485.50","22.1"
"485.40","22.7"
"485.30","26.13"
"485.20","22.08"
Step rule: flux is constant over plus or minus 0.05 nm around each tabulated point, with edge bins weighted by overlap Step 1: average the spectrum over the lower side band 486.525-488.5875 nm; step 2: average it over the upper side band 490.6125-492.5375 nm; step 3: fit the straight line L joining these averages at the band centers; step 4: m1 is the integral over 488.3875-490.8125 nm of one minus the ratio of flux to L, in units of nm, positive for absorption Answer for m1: 0.18 nm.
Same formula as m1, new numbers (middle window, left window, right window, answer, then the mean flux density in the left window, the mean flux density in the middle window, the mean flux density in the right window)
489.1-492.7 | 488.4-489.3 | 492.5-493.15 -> 0.13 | 22.2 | 22.3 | 24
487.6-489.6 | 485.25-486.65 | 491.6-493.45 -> 0.04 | 22.9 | 22.7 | 23.5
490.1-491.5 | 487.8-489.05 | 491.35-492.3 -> 0.06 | 23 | 22.1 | 23.2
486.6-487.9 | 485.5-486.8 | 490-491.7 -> -0.09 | 22.8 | 24.3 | 22.3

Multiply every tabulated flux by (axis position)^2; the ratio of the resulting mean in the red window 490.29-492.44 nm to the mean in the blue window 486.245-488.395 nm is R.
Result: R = 1.0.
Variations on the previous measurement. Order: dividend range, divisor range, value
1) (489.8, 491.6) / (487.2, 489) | 0.96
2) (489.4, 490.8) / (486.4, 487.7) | 0.89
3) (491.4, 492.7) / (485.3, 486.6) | 1.04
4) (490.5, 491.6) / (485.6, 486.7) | 1.02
